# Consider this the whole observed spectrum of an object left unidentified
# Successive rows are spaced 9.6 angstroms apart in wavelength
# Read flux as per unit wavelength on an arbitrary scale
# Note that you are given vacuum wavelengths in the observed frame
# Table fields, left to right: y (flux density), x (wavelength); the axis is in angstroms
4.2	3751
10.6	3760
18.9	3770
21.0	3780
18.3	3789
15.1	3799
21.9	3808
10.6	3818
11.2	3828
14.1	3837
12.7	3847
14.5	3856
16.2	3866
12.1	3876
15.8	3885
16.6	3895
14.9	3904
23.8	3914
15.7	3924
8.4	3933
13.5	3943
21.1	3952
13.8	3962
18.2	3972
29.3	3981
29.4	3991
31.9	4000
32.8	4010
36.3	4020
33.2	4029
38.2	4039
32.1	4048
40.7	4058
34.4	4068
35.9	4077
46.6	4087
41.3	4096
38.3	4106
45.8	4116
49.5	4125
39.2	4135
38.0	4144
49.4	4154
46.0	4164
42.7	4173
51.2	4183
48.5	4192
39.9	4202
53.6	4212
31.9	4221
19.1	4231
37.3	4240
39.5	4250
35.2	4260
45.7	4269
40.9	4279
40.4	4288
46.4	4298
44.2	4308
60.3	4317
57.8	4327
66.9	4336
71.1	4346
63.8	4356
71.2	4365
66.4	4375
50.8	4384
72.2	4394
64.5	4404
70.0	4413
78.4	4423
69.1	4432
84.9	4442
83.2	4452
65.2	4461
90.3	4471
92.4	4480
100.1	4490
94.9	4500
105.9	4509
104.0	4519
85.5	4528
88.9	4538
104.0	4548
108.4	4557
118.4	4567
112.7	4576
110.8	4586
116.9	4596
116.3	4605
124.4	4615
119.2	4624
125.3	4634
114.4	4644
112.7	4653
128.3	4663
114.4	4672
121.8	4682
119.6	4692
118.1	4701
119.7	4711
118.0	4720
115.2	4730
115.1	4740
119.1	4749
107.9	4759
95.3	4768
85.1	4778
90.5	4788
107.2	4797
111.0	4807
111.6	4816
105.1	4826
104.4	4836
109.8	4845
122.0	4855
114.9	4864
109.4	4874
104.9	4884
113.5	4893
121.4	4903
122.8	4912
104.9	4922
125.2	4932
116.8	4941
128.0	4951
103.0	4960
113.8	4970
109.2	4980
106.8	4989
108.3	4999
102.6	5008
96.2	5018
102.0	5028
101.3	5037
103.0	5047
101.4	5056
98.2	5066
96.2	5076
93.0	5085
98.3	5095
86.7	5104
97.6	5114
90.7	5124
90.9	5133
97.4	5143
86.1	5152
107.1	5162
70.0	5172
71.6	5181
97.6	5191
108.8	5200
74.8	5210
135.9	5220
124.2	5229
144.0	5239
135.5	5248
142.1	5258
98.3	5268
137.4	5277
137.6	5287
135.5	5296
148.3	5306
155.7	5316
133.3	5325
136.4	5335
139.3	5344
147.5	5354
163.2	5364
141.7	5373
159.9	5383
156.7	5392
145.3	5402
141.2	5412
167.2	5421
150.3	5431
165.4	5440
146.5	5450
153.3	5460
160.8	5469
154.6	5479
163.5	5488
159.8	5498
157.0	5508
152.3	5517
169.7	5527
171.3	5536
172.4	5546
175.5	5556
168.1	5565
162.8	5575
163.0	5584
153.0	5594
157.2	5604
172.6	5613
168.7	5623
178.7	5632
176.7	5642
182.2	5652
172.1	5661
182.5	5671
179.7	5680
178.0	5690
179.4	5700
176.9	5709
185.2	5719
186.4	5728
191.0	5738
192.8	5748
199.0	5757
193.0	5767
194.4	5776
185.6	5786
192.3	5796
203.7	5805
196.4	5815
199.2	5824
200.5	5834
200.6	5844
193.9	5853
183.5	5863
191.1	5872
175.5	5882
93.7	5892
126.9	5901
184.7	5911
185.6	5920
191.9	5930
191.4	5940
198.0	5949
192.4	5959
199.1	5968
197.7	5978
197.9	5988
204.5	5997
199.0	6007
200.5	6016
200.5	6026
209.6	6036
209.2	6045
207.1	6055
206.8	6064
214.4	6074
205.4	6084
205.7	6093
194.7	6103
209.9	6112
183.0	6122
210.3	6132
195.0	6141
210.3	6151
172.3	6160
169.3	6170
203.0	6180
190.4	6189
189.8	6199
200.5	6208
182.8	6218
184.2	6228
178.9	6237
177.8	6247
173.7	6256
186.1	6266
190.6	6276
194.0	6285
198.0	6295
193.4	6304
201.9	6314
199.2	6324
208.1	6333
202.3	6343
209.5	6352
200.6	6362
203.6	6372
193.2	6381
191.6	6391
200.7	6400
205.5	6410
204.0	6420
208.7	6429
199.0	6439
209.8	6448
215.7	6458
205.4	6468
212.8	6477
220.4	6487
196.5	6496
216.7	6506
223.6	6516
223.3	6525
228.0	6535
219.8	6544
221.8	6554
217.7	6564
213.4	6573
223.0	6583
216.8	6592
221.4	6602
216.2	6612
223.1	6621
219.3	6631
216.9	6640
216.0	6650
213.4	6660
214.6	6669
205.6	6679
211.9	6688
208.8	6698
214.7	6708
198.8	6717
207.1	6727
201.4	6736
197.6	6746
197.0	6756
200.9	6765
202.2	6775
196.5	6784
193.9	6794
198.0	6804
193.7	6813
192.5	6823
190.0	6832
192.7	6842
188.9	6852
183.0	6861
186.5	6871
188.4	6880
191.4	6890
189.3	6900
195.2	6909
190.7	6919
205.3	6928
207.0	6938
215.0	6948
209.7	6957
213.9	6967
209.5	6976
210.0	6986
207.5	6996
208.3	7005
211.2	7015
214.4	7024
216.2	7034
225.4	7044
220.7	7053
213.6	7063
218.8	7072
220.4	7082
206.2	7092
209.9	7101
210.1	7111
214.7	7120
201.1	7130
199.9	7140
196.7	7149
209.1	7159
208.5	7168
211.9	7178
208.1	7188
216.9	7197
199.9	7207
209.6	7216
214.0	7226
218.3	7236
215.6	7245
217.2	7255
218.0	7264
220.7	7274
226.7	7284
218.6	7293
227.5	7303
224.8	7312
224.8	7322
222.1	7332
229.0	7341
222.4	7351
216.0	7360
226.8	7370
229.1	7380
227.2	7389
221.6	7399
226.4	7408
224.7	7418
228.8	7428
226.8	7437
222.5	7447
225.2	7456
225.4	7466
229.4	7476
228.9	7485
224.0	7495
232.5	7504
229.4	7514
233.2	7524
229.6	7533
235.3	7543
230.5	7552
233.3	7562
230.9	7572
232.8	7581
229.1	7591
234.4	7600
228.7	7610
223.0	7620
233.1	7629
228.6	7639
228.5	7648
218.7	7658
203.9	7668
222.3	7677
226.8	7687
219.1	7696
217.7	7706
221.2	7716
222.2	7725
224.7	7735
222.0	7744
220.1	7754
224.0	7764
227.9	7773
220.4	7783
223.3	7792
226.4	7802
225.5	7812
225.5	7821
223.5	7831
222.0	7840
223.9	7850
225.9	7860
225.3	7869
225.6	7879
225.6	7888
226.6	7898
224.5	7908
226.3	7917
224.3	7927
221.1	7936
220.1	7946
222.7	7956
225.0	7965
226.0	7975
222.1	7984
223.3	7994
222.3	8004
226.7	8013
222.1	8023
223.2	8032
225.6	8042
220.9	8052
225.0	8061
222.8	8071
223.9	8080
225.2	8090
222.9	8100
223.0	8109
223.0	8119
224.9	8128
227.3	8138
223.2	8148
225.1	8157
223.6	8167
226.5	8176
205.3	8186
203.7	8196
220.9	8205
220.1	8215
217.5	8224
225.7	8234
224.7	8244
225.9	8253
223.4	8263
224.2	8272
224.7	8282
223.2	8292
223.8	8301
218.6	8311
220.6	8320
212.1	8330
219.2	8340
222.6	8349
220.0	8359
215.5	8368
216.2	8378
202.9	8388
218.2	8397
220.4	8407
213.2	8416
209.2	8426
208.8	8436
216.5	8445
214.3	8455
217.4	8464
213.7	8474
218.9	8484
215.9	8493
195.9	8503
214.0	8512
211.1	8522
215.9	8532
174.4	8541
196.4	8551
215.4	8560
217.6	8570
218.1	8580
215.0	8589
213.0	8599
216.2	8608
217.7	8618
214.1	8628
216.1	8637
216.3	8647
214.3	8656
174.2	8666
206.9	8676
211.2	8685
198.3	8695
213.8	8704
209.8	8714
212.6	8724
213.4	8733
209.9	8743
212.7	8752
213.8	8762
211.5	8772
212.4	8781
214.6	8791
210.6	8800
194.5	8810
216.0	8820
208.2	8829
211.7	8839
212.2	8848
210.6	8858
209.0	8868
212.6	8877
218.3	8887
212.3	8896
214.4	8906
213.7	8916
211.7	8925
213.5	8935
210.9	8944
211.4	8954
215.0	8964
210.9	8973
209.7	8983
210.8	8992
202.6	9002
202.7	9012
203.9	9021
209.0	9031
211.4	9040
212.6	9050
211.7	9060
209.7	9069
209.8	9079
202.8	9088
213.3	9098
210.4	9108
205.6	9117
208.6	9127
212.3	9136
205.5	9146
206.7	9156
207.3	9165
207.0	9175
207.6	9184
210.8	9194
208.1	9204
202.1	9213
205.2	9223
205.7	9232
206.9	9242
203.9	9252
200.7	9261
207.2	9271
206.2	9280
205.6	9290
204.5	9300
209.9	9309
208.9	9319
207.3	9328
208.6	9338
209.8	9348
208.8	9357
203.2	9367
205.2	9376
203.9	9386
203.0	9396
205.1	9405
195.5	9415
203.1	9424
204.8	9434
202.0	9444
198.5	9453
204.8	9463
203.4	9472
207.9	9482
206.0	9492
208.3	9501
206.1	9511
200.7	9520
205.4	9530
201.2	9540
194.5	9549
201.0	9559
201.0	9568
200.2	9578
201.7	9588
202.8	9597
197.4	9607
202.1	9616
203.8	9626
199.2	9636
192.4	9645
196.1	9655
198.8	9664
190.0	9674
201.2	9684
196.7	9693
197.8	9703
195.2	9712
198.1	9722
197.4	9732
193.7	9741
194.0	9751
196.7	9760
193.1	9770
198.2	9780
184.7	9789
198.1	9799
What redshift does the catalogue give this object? 0.000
